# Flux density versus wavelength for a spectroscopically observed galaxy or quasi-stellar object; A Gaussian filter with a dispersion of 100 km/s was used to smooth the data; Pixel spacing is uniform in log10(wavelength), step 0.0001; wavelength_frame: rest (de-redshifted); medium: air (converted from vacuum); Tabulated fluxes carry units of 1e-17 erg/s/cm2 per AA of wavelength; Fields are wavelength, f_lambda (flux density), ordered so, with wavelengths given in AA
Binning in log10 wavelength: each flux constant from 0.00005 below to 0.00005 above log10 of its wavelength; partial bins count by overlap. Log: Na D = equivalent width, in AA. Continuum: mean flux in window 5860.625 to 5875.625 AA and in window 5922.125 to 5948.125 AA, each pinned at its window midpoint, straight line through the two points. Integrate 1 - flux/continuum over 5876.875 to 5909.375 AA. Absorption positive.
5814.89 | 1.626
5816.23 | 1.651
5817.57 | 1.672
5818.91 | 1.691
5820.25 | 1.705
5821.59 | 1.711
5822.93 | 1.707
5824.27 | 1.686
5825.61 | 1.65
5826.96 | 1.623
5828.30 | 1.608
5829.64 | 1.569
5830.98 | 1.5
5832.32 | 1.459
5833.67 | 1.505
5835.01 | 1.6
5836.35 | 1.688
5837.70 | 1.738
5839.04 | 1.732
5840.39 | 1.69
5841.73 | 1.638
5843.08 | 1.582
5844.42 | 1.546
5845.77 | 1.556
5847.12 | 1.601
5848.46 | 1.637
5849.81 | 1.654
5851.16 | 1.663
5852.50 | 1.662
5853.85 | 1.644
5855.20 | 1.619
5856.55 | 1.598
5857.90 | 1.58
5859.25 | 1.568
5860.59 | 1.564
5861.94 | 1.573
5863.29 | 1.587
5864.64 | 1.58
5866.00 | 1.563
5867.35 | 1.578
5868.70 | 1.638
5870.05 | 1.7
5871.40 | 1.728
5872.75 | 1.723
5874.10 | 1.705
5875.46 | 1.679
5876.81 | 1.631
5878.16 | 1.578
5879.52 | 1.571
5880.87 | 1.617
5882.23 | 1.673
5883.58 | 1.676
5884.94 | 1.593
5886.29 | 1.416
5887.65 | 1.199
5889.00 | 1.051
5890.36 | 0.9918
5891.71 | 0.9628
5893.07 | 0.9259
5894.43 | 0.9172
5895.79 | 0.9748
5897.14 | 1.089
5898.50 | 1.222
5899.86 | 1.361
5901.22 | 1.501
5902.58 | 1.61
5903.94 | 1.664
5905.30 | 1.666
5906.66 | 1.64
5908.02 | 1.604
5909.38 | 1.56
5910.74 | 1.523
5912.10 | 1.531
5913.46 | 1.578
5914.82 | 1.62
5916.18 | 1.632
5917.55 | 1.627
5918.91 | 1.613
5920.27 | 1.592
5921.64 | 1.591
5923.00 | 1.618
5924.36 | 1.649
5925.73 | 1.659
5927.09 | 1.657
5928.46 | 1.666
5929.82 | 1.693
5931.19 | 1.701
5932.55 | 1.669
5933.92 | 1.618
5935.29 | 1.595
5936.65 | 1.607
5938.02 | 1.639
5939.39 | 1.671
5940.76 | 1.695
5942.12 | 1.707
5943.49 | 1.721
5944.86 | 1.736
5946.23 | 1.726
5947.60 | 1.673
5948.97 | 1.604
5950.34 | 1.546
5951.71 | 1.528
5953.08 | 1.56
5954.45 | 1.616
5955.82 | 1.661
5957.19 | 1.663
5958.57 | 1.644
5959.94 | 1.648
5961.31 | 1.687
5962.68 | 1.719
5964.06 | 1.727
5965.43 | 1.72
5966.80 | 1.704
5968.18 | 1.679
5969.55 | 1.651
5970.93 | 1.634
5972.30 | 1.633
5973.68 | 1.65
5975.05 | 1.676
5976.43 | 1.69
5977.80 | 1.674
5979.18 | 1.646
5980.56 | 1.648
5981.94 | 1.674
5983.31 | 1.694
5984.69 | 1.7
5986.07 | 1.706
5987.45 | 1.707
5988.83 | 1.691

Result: 5.3 AA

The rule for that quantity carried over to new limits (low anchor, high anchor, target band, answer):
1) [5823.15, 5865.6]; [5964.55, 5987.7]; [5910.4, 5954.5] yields 0.6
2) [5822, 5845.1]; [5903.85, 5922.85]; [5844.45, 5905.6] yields 4.4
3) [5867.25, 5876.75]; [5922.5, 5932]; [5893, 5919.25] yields 3.4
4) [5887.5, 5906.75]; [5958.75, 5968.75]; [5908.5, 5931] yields -3.5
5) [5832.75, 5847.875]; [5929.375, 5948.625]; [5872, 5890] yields 1.2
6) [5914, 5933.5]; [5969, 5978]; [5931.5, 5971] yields -0.2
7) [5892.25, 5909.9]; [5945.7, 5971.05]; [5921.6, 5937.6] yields -1.5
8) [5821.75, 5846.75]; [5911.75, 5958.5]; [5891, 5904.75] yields 3.4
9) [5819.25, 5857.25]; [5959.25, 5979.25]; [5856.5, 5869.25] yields 0.4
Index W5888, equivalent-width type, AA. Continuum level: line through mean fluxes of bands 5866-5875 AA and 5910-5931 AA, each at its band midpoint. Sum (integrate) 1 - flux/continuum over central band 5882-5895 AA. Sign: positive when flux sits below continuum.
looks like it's 3.3 AA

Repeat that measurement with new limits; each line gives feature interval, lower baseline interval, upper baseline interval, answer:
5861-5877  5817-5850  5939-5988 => 0.0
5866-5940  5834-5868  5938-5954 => 5.1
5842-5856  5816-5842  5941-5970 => 0.2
